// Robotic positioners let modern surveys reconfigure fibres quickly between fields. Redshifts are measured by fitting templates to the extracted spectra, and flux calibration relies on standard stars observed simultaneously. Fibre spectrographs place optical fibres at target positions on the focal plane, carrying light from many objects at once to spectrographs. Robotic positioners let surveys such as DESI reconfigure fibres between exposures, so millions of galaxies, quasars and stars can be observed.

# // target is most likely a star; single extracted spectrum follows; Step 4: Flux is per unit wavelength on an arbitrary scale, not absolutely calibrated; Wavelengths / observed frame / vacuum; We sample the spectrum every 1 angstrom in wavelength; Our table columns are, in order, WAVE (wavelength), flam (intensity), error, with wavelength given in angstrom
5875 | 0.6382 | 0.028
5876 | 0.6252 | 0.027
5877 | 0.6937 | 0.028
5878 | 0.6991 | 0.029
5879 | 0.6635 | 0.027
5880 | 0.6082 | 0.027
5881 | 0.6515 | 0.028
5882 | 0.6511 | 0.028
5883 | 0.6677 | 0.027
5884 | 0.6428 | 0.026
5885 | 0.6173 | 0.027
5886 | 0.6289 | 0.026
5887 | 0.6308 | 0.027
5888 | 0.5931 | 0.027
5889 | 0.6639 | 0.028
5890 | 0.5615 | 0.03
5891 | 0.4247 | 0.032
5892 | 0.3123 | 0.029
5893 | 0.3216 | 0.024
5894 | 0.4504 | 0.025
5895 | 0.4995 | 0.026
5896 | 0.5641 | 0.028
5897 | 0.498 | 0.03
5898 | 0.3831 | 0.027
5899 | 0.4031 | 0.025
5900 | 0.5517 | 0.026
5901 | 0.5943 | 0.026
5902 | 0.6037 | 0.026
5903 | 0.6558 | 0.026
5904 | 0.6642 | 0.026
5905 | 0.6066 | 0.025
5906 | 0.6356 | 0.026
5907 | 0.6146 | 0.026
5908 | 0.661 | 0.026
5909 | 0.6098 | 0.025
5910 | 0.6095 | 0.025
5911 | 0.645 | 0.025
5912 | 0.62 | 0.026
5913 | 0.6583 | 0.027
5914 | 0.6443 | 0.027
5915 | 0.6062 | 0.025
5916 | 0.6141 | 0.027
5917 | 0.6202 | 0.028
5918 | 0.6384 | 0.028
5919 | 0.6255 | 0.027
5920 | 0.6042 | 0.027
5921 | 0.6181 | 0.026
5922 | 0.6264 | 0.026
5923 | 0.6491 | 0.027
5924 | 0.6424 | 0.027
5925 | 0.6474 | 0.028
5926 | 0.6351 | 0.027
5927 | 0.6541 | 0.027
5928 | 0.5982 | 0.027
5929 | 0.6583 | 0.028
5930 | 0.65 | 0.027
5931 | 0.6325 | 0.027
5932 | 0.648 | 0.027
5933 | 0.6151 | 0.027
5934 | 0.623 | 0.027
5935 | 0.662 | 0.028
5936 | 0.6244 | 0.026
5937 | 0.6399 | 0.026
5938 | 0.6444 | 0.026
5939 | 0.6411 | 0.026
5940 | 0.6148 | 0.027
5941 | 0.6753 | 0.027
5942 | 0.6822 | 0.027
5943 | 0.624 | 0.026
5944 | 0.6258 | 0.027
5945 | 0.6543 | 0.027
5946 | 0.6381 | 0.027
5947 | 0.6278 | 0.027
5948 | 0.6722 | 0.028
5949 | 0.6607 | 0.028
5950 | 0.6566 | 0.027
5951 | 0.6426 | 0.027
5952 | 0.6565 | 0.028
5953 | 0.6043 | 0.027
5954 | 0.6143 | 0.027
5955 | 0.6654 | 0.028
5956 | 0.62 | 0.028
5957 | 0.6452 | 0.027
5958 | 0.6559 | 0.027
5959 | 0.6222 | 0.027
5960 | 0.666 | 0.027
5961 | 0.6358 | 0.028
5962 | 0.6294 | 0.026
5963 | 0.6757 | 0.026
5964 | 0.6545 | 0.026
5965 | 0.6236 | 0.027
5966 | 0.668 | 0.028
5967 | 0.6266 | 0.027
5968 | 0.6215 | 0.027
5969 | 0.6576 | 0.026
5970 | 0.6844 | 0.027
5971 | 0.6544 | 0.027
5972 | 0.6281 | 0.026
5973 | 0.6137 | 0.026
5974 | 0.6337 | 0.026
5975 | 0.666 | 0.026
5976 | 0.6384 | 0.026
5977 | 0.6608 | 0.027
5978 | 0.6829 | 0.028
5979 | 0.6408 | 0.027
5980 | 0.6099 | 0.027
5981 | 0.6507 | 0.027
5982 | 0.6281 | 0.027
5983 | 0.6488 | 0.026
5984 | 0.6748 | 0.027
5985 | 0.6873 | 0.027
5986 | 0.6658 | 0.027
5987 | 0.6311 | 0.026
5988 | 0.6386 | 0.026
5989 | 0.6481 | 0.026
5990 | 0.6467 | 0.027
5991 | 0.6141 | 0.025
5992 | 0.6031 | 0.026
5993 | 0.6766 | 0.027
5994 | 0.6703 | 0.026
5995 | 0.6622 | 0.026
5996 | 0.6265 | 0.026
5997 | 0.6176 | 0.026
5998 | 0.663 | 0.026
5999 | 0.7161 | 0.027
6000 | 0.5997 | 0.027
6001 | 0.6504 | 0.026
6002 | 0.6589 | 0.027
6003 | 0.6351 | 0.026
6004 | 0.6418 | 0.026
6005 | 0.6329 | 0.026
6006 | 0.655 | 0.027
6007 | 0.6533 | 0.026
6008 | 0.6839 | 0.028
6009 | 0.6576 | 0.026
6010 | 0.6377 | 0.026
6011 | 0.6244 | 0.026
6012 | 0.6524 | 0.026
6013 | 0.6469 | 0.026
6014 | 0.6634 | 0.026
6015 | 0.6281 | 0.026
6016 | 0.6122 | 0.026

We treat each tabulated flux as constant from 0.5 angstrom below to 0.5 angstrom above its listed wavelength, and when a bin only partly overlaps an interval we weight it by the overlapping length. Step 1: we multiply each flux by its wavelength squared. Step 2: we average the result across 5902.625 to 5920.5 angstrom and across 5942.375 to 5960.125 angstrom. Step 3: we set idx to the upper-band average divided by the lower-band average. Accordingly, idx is 1.0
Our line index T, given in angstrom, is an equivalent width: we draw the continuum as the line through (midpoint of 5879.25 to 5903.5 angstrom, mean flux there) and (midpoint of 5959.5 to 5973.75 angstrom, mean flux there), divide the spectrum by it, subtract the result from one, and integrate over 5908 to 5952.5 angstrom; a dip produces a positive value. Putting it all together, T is -2.8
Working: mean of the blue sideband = 0.55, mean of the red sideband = 0.645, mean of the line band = 0.637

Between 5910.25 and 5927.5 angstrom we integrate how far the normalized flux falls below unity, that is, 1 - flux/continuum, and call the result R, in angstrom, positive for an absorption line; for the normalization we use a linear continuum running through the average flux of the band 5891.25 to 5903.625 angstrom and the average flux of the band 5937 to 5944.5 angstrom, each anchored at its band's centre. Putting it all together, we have -2.08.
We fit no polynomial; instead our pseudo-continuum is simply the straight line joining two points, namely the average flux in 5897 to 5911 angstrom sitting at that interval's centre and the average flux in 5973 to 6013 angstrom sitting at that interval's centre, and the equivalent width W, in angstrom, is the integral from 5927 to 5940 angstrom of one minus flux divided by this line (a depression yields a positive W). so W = -0.7 angstrom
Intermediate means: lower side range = 0.583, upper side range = 0.648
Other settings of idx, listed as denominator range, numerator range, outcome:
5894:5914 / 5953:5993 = 1.13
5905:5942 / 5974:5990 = 1.05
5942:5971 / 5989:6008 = 1.02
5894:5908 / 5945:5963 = 1.17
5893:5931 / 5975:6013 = 1.11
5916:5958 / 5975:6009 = 1.04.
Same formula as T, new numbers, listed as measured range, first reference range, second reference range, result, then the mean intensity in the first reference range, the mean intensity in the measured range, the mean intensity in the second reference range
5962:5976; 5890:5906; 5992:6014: -1.0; 0.508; 0.646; 0.65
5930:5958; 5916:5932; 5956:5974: -0.1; 0.633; 0.642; 0.644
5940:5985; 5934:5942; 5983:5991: 0.2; 0.644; 0.646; 0.653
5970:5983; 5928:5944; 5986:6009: 0.0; 0.64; 0.644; 0.647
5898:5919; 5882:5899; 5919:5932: -0.9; 0.529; 0.608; 0.635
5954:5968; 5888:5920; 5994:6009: -0.6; 0.567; 0.643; 0.651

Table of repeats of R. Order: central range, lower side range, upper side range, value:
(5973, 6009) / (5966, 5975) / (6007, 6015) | -0.1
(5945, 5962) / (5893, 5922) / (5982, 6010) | -0.7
